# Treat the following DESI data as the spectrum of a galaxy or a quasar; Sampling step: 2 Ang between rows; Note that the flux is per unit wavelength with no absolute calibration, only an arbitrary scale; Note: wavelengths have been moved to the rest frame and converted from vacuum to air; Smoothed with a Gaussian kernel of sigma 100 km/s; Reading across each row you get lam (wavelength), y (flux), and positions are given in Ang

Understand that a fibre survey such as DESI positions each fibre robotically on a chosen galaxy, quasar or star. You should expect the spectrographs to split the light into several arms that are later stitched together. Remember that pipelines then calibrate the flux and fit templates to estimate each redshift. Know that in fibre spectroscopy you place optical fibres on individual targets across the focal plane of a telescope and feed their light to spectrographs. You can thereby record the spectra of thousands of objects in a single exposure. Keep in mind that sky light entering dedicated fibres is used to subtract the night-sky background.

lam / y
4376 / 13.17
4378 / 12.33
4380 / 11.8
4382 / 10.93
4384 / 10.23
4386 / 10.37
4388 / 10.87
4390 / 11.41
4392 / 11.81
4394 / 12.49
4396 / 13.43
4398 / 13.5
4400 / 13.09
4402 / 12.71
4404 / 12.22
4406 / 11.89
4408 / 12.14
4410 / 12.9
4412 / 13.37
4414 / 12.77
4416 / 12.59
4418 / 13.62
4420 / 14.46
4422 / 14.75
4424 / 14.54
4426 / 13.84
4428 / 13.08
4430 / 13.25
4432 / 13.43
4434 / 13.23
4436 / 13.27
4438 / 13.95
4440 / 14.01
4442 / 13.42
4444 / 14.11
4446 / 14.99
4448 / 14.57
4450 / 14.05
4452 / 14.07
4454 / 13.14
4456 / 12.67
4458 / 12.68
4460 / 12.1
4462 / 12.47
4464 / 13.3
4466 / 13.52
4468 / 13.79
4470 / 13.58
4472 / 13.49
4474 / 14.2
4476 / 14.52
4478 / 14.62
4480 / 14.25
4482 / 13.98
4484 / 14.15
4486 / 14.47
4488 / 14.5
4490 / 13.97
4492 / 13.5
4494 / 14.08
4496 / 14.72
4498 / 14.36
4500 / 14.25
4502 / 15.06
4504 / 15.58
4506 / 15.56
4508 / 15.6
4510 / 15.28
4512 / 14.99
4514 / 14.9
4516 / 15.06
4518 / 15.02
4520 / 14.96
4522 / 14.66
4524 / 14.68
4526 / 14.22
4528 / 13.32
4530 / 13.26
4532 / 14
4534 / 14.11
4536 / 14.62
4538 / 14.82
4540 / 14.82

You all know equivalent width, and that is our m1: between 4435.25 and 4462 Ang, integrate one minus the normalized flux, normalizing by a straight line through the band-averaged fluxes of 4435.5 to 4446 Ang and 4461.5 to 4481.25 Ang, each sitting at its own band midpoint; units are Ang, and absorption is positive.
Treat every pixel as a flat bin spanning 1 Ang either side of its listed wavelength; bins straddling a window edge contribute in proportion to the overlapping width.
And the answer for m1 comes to 0.6 Ang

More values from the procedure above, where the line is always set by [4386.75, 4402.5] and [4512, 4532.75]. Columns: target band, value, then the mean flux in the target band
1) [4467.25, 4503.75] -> -1.00 Ang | 14.2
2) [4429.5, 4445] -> -0.63 Ang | 13.6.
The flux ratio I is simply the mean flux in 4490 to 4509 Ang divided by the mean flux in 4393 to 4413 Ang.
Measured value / 1.2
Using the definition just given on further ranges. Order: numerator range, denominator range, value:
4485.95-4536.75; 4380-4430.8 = 1.15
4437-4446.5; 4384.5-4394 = 1.25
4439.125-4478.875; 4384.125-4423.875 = 1.08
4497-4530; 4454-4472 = 1.13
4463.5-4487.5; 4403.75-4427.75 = 1.05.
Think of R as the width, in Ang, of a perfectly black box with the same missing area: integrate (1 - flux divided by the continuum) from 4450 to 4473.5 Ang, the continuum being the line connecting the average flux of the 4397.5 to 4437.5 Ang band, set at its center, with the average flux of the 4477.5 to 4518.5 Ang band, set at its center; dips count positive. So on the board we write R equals 1.3 Ang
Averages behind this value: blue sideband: 13.2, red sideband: 14.7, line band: 13.2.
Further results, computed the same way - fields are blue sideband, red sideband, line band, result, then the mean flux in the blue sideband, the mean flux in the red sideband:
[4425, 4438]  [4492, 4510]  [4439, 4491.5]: 1.1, 13.4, 14.8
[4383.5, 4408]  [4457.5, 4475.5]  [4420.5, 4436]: -1.4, 12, 13.3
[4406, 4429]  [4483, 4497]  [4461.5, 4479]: 0.3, 13.4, 14.2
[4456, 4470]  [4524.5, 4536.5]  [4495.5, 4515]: -2.1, 13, 13.9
